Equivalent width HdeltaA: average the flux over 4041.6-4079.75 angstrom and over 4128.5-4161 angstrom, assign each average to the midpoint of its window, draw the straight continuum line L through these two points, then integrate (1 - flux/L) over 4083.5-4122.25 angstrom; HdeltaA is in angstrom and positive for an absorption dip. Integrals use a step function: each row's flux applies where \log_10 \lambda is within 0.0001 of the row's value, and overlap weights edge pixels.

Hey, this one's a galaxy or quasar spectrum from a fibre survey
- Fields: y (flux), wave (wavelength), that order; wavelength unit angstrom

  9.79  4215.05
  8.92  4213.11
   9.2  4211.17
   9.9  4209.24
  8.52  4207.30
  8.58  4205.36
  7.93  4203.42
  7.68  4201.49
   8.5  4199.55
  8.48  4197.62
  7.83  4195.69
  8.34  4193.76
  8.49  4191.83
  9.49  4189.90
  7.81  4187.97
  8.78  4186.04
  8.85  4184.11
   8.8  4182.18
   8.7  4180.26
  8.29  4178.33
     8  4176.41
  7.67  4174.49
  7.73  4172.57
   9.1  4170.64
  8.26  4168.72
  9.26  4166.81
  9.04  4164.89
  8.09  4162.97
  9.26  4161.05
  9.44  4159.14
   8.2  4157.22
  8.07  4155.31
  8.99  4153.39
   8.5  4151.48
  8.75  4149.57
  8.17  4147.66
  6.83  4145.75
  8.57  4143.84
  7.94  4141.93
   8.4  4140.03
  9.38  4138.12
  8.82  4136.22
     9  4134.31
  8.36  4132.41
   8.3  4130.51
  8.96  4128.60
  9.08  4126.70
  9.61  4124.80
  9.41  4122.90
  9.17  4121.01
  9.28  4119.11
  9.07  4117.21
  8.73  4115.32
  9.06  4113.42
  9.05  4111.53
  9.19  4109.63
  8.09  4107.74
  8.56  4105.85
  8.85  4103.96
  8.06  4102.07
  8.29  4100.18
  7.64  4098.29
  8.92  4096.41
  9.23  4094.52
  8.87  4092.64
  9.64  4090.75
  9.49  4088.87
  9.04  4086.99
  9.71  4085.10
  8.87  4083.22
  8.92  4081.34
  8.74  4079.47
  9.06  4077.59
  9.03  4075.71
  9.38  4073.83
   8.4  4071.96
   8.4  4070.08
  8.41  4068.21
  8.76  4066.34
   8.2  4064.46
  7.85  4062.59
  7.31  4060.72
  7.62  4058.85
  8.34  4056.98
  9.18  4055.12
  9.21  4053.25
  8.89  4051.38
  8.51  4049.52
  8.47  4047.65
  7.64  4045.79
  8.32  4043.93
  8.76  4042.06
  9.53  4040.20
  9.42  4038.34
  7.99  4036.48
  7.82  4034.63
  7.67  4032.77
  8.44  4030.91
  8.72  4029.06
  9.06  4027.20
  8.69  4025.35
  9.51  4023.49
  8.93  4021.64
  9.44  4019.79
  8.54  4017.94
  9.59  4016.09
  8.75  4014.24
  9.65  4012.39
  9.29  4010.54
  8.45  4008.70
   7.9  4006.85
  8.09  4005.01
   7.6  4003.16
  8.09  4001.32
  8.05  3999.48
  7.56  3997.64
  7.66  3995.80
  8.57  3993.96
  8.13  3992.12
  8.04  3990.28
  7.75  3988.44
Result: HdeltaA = -1.8 angstrom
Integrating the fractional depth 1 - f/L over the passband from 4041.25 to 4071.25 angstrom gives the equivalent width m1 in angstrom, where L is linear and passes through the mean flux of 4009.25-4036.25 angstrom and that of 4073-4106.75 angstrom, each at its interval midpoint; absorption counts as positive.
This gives 1.7 angstrom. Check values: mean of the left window 8.84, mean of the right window 8.9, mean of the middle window 8.36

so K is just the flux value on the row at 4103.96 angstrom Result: 8.85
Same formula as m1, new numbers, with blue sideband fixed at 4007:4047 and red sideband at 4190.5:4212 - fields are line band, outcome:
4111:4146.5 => -0.76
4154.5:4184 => 0.06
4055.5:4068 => 0.89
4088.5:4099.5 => -0.33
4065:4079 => -0.11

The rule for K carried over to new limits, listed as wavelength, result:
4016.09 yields 9.59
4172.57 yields 7.73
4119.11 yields 9.28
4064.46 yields 8.2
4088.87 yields 9.49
